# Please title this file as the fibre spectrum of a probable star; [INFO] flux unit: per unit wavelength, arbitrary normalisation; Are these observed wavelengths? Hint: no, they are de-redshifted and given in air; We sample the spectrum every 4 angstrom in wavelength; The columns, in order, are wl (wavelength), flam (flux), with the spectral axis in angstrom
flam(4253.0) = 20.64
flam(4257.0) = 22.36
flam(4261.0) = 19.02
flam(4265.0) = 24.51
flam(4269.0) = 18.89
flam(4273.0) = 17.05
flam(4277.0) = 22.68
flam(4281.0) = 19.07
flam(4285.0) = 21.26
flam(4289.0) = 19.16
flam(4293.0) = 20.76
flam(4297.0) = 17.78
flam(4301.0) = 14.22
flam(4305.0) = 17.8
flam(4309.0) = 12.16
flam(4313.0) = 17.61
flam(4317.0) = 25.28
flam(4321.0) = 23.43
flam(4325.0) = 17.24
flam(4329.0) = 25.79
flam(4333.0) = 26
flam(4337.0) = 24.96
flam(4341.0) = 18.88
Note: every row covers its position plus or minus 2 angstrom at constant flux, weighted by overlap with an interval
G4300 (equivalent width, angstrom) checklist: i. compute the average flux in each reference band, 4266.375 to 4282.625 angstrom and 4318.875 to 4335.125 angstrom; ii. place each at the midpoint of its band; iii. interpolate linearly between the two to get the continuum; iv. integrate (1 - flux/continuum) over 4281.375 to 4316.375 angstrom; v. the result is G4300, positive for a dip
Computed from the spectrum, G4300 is 5.3 angstrom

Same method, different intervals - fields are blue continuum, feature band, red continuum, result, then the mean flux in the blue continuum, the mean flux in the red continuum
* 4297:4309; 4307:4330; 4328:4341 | 0.2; 15.7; 24.5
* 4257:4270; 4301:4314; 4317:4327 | 3.6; 21.2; 21.3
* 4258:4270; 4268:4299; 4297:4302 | -2.8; 21.1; 15.6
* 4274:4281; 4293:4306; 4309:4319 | 1.9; 20.8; 19.6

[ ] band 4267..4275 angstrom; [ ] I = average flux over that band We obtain 18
